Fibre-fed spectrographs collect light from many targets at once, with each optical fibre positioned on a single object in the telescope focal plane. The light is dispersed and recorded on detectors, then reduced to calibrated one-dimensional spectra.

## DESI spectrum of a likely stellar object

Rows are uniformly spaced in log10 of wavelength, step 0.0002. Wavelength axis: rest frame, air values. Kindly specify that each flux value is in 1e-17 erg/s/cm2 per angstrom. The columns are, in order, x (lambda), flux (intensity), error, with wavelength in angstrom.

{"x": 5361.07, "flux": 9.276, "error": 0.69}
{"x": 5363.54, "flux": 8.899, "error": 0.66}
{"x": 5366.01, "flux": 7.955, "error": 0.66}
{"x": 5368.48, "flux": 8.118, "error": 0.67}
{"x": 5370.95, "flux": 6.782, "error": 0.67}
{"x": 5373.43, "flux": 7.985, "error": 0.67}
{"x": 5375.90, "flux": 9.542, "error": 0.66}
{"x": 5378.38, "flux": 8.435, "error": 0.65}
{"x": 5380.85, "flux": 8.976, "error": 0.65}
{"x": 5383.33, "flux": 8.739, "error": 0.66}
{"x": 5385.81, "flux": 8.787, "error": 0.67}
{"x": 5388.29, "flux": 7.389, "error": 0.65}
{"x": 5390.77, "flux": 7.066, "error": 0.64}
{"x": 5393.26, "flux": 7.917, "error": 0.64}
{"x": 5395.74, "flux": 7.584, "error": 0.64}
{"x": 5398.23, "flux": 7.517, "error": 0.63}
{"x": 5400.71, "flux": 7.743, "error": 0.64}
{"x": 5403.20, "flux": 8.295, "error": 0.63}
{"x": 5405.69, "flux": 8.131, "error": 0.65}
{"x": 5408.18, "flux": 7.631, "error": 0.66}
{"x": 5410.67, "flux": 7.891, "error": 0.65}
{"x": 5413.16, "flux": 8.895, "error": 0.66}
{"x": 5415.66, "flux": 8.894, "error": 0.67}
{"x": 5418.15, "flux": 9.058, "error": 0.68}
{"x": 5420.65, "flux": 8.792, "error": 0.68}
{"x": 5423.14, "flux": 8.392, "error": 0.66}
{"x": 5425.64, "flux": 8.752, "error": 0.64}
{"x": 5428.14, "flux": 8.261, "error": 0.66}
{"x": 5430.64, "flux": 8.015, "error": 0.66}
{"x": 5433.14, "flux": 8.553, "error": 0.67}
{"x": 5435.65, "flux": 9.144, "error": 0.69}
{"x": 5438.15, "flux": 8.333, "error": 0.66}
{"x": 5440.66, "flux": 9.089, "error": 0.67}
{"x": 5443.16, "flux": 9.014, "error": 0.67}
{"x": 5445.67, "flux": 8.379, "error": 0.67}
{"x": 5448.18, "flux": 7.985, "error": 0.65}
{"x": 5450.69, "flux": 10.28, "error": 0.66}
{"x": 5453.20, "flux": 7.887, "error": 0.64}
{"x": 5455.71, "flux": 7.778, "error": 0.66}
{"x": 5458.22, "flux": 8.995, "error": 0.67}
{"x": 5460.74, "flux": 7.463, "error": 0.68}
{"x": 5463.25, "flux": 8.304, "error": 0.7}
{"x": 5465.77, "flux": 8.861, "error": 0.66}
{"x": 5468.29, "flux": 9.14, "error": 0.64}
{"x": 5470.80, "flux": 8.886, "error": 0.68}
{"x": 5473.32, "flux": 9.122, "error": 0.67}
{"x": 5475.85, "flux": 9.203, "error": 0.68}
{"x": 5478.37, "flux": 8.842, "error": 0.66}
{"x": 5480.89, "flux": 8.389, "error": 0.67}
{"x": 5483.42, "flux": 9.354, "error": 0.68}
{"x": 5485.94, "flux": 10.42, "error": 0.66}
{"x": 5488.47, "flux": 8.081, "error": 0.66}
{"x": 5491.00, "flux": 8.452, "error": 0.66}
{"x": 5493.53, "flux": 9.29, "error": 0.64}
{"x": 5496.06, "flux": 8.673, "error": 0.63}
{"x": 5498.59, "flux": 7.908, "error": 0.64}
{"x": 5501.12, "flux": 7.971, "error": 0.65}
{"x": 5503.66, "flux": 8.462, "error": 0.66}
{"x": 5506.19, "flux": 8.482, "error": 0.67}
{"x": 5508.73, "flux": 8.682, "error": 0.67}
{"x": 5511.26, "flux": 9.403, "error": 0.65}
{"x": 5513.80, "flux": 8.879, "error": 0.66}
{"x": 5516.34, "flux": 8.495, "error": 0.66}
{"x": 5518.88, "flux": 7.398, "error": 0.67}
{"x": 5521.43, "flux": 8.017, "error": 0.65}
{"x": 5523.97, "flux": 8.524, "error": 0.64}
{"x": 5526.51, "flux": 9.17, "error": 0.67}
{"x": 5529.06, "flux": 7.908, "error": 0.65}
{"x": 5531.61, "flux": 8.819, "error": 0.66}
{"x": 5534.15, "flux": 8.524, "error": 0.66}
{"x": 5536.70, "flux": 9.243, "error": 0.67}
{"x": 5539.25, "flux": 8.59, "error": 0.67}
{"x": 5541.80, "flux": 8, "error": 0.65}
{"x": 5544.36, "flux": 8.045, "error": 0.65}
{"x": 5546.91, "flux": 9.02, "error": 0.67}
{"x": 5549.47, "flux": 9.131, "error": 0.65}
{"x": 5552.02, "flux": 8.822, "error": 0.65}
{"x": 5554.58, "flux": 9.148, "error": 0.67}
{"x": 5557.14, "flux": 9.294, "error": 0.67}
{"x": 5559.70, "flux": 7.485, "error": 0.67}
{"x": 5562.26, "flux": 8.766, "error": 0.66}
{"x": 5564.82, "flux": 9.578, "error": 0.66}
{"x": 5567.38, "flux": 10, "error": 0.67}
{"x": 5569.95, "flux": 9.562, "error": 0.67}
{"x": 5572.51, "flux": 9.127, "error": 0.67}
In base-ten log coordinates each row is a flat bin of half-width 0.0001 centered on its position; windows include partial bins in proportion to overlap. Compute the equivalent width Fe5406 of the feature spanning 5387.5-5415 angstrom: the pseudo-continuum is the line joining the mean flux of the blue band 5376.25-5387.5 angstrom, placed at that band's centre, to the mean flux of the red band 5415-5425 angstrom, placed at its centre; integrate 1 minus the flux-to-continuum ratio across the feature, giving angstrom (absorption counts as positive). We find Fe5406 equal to 2.9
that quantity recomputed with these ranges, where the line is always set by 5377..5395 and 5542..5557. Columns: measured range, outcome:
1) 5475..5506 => -0.6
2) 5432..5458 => -0.8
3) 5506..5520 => 0.1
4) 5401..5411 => 0.3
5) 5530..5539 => 0.0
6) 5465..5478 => -0.8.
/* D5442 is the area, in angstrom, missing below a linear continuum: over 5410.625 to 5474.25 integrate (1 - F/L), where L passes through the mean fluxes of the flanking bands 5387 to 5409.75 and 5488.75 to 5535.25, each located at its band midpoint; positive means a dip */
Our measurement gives -5.0 angstrom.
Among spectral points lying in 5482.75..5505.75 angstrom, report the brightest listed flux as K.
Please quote 10.42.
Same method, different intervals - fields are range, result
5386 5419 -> 9.058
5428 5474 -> 10.28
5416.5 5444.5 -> 9.144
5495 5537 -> 9.403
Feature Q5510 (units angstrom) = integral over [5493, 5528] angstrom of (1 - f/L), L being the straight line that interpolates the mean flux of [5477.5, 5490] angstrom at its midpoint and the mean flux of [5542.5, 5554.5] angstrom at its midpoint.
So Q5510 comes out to 1.57 angstrom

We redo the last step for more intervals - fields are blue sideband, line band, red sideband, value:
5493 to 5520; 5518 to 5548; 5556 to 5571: 1.1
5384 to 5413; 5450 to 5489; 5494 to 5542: -2.6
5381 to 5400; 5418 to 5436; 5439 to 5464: -0.6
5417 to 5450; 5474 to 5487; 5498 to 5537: -1.0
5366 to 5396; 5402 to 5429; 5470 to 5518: -0.4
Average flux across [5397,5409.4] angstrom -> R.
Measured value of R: 7.87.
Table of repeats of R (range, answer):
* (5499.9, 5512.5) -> 8.6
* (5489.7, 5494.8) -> 8.86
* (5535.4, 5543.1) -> 8.6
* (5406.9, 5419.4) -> 8.47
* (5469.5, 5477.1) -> 9.07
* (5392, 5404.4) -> 7.81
